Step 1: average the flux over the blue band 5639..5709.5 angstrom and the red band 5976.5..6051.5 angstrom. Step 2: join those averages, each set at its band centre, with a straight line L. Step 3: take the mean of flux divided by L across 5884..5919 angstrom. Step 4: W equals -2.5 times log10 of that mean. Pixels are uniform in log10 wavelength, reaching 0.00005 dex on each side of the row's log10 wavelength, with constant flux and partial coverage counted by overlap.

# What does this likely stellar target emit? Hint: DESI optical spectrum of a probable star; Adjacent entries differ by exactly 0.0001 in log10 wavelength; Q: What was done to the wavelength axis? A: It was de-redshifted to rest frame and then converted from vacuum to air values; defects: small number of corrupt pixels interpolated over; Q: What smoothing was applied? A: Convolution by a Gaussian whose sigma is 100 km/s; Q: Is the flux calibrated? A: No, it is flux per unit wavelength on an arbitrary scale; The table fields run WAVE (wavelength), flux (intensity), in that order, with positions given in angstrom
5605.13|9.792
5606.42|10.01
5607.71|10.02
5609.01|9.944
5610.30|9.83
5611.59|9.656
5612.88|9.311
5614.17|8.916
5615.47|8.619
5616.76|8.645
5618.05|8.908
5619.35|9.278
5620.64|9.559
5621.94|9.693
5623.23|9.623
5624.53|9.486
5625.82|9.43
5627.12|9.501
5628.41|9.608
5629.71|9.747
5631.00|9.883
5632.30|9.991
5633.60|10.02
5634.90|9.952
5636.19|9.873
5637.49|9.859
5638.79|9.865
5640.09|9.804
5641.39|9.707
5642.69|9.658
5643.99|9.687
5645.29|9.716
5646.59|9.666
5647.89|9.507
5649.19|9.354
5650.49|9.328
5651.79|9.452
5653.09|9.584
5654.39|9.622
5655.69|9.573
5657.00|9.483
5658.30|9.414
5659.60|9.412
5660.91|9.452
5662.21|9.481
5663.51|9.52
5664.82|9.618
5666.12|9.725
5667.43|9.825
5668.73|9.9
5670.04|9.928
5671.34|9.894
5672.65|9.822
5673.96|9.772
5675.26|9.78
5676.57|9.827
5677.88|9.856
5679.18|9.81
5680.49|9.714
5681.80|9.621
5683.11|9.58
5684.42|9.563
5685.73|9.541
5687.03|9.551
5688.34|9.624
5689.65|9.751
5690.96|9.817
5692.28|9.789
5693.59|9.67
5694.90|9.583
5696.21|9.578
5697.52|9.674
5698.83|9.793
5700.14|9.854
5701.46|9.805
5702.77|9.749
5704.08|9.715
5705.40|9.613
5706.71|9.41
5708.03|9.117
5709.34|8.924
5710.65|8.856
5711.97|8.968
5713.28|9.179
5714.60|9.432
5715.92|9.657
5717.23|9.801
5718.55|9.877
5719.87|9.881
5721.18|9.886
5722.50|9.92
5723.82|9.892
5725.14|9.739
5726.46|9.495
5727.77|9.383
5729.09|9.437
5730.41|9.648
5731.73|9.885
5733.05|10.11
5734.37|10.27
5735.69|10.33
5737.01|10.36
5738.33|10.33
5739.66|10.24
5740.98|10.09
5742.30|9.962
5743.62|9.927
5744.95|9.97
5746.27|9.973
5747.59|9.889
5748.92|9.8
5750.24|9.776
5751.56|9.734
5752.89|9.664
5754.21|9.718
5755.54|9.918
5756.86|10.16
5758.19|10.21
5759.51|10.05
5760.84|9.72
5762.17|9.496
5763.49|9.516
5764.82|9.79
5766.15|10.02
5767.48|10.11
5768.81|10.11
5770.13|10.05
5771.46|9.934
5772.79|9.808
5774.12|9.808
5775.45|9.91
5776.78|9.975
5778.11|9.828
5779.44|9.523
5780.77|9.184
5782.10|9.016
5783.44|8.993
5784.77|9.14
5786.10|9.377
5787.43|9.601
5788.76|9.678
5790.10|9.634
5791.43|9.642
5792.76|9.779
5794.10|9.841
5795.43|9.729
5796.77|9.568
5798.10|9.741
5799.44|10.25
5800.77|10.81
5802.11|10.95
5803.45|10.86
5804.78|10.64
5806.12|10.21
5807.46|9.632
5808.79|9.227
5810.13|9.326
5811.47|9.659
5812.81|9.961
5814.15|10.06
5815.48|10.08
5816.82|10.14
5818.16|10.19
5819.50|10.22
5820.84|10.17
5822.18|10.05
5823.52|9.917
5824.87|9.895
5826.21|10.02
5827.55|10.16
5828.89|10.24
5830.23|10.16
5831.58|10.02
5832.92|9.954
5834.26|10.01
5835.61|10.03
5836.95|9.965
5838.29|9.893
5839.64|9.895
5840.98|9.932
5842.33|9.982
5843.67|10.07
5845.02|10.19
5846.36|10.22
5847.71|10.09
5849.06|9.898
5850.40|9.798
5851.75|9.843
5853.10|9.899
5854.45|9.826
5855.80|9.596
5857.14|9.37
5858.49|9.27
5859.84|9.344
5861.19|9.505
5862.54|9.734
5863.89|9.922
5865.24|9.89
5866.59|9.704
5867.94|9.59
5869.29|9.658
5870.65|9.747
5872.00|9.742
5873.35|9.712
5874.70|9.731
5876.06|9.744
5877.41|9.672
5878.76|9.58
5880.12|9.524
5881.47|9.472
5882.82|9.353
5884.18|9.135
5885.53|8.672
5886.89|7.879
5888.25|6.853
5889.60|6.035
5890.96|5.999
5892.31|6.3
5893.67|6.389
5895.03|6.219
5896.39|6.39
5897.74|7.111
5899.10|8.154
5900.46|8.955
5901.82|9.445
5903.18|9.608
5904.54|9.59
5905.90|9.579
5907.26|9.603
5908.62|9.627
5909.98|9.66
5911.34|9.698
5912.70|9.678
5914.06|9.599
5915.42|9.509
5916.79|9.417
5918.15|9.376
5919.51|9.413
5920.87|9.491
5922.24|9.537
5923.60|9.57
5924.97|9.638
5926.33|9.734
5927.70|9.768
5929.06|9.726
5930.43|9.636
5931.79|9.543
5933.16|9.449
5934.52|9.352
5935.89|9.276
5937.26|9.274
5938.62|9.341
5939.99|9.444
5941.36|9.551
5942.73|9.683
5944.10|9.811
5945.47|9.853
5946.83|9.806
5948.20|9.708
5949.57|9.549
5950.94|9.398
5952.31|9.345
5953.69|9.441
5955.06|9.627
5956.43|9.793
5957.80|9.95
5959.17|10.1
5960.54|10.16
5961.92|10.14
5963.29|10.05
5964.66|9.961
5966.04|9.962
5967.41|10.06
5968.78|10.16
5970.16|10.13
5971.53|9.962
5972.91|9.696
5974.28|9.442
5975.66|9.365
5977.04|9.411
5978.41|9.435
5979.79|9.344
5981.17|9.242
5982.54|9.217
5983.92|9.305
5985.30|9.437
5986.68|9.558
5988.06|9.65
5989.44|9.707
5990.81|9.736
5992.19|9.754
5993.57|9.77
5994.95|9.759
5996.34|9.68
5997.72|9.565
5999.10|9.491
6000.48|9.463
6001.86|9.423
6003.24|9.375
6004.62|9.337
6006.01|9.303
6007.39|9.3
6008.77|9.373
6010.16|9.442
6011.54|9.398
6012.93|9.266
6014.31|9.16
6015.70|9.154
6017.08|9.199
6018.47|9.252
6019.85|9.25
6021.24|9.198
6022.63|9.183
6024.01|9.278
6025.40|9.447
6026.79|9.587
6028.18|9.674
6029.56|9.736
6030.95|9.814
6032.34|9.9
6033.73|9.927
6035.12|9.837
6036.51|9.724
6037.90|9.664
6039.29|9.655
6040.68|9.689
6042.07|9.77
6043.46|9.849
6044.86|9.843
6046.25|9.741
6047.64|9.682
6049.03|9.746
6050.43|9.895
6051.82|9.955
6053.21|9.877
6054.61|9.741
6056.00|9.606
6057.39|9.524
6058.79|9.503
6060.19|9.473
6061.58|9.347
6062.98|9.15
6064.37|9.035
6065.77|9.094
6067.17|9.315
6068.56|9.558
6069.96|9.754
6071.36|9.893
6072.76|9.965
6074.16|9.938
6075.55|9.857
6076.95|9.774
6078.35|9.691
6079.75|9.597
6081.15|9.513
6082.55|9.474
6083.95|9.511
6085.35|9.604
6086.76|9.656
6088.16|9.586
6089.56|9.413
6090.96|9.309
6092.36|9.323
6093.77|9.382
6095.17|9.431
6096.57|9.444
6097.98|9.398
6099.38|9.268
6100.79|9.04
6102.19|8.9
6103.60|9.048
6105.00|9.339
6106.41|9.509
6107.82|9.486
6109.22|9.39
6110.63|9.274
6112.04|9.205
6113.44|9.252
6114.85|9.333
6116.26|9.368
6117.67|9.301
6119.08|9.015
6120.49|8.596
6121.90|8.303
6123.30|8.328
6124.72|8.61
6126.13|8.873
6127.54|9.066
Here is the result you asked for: 0.14 mag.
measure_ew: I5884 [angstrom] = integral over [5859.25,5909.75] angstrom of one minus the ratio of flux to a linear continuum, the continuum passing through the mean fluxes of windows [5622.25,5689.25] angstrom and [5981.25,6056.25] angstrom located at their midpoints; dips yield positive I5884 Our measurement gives 4.2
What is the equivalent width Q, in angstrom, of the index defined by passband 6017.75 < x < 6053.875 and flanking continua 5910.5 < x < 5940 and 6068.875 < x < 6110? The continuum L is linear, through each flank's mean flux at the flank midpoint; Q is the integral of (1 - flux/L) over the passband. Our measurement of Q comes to -0.6 angstrom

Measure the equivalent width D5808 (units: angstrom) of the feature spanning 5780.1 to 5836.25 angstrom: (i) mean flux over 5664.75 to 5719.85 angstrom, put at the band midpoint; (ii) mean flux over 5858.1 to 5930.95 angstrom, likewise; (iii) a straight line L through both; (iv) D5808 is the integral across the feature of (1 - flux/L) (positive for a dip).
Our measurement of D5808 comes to -3.7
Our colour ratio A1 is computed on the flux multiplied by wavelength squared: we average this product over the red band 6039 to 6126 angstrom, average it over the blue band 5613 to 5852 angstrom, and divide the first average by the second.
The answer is 1.1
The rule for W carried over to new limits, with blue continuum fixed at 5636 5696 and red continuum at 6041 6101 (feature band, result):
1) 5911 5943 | 0.01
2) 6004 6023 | 0.04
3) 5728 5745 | -0.04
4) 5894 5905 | 0.19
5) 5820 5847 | -0.05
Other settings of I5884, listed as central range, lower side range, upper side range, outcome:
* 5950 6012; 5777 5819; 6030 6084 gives 0.5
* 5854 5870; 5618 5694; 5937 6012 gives 0.0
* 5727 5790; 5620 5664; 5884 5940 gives -3.6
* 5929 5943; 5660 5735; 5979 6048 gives 0.1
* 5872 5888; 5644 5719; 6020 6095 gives 0.6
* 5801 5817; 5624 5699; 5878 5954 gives -1.4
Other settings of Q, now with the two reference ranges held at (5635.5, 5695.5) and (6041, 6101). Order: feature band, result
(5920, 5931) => -0.03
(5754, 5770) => -0.44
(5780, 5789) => 0.35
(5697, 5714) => 0.39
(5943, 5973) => -0.78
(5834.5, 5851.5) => -0.65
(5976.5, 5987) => 0.26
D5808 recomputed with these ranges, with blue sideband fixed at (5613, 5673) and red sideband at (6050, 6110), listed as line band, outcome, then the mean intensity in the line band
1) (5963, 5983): -0.4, 9.7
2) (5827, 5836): -0.5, 10.1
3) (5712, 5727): -0.2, 9.67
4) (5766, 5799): -0.4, 9.68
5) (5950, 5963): -0.3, 9.77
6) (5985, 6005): -0.2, 9.59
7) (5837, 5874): -1.0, 9.79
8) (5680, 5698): -0.1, 9.65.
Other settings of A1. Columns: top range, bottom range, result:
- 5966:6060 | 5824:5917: 1.08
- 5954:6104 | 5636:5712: 1.12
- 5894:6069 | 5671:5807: 1.05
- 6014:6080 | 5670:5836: 1.08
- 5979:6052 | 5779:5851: 1.03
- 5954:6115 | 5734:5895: 1.07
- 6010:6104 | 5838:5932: 1.09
